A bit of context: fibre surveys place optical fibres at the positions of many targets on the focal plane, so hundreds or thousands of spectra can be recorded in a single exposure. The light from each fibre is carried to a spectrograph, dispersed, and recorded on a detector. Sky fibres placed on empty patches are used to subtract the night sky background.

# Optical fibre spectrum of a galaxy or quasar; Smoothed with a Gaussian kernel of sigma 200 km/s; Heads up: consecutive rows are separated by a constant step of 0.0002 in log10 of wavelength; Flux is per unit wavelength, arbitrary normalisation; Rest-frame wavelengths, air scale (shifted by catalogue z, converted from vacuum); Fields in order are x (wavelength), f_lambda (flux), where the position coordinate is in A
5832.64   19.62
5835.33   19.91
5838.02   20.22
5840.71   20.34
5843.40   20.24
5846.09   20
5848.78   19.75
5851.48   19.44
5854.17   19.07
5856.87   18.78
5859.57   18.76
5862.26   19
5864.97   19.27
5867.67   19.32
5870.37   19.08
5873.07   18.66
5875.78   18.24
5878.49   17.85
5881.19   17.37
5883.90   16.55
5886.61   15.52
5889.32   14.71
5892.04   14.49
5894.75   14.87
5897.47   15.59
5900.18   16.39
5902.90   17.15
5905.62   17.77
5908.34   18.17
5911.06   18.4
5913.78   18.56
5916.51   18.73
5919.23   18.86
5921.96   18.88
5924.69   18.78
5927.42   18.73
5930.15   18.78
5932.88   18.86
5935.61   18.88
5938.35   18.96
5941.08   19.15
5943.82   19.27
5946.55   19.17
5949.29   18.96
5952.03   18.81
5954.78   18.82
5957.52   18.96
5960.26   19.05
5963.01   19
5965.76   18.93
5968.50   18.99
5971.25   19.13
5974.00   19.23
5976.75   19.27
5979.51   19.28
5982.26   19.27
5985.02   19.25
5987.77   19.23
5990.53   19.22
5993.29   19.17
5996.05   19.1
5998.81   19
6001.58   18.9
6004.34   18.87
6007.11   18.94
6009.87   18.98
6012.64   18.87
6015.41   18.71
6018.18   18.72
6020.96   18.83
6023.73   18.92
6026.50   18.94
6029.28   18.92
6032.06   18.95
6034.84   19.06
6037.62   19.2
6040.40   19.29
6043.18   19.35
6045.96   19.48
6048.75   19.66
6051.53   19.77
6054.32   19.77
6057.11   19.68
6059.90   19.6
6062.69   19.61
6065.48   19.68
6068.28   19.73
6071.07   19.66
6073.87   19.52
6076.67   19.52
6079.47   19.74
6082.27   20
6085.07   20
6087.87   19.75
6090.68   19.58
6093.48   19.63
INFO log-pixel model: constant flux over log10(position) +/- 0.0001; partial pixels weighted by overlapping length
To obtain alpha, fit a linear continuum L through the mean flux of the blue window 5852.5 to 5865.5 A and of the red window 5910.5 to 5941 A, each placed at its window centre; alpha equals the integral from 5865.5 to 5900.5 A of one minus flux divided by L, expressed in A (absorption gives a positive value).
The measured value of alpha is 3.7 A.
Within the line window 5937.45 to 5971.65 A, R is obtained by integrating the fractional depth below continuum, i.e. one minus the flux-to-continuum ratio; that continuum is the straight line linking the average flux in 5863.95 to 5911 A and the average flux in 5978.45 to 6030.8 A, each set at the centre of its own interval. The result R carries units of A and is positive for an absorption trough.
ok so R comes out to -1.5 A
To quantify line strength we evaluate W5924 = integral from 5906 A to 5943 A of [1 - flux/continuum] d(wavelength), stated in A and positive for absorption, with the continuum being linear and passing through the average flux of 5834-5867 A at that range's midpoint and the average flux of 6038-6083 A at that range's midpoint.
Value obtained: 1.60 A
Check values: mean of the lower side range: 19.6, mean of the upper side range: 19.6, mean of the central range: 18.7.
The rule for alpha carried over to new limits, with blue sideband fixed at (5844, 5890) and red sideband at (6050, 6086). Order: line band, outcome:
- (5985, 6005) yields 0.2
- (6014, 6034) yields 0.6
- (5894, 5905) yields 1.4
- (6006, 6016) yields 0.2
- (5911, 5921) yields 0.0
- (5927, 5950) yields -0.1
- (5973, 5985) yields -0.1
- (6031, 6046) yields 0.2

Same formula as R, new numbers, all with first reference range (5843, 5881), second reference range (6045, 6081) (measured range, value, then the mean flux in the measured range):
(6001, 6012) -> 0.3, 18.9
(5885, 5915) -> 4.1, 16.5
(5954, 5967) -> 0.2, 19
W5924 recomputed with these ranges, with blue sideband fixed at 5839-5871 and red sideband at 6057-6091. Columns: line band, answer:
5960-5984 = 0.5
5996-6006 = 0.3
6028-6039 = 0.3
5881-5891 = 1.9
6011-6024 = 0.5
